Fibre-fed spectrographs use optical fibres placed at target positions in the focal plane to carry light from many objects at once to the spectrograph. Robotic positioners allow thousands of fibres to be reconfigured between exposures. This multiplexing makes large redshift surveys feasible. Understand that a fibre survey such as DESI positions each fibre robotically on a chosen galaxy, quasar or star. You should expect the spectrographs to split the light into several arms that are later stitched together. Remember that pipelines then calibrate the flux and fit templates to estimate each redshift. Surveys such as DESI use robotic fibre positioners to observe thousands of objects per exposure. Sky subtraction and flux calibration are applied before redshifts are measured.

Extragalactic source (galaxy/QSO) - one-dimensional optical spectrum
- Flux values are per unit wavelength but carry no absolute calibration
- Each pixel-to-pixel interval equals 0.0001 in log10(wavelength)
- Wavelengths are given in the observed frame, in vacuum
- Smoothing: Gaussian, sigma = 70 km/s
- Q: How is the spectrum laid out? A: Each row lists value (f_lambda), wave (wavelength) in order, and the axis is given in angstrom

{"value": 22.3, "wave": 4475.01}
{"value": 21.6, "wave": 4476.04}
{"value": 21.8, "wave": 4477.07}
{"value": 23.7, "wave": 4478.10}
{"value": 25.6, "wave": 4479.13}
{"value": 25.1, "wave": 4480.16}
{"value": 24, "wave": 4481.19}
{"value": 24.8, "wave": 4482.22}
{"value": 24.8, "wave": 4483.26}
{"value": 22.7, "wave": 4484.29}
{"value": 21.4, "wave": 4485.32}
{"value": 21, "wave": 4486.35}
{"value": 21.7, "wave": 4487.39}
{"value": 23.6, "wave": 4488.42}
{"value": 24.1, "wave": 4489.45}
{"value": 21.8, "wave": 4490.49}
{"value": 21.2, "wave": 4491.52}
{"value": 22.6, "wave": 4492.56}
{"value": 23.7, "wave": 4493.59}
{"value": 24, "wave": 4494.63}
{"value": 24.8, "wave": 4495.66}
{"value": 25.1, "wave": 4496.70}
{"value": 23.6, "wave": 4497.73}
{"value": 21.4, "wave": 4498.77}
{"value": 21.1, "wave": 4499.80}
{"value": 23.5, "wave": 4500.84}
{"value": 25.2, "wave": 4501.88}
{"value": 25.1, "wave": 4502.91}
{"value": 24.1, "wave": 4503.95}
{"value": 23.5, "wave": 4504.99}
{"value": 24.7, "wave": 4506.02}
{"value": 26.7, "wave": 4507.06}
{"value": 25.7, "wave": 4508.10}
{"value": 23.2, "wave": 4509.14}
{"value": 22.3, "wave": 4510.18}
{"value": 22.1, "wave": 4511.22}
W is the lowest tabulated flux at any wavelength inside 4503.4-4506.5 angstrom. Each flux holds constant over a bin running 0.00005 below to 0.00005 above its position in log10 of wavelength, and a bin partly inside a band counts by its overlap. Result 23.5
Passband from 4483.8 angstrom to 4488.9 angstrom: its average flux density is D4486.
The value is 22.1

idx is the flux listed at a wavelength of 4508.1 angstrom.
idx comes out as 25.7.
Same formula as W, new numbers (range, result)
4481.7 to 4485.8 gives 21.4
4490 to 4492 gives 21.2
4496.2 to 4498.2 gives 23.6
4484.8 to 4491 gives 21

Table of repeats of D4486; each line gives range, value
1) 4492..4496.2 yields 23.7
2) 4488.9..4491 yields 22.9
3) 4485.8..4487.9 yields 21.3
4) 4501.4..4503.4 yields 25.2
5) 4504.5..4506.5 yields 24.2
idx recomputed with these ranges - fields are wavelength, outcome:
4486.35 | 21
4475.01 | 22.3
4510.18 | 22.3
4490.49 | 21.8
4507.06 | 26.7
